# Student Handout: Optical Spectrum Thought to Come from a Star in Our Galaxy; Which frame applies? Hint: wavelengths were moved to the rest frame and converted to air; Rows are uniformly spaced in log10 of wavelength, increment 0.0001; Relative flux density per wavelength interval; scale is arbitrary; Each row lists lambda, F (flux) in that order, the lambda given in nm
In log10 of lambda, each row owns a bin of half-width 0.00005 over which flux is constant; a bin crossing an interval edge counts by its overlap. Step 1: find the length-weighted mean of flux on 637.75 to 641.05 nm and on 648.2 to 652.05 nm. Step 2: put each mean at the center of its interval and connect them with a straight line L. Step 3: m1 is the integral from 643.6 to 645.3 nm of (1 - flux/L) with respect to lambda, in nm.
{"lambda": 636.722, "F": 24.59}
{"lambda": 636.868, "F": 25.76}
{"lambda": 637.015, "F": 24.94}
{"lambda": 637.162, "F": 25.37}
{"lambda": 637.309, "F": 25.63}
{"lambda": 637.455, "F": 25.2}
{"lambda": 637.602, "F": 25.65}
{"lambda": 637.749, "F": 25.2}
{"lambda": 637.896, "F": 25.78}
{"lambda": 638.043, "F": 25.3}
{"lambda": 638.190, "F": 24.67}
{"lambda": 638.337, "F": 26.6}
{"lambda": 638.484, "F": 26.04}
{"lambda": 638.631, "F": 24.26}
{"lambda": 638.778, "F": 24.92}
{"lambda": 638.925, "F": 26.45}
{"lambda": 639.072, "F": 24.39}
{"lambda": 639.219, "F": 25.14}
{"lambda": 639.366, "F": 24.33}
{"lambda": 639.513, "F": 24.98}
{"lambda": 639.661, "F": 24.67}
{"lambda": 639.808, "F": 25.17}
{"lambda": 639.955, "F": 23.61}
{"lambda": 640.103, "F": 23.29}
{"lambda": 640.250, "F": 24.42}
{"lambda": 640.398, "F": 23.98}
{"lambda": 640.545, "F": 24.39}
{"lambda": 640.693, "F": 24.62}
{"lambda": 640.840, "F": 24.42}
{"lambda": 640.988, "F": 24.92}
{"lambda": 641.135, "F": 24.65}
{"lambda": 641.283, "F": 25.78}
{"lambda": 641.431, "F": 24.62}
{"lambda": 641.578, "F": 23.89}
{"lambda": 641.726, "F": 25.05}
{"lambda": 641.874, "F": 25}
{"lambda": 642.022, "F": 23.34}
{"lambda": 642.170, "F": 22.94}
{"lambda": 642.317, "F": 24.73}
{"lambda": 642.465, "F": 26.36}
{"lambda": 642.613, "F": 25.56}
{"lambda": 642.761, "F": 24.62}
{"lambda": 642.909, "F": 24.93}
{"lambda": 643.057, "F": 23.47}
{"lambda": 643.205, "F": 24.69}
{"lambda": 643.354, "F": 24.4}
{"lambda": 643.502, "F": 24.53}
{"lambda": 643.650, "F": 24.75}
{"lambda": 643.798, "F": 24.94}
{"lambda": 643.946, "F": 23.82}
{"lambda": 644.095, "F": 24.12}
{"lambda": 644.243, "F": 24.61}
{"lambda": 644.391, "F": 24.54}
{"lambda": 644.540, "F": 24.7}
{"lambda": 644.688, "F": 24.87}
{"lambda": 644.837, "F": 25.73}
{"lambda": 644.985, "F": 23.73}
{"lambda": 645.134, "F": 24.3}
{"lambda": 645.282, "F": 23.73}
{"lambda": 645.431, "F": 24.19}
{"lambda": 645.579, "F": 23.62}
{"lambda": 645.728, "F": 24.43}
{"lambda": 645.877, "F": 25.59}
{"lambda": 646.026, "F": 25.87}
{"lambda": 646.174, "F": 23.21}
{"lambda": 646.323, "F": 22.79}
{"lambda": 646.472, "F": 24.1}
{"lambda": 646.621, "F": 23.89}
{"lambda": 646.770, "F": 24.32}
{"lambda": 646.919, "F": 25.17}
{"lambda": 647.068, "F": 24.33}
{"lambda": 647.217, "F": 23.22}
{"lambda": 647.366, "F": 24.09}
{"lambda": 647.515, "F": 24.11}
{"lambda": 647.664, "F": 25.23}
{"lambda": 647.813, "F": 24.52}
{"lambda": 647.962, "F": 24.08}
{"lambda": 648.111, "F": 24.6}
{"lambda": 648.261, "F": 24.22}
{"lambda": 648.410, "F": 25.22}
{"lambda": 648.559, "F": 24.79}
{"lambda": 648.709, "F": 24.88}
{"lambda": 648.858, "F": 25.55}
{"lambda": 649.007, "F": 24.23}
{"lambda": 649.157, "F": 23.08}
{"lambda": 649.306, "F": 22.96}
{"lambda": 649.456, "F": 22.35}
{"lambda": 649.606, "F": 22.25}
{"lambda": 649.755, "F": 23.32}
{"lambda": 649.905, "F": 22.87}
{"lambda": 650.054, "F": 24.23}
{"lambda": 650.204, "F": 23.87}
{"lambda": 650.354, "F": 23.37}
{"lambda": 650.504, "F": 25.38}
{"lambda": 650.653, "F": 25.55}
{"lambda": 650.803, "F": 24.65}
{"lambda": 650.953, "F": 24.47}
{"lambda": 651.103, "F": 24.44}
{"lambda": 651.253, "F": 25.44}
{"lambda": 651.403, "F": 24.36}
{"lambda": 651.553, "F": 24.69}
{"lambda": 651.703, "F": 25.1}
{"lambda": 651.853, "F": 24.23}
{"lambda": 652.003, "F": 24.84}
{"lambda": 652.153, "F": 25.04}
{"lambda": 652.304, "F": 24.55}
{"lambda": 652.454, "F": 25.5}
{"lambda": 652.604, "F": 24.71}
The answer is 0.004 nm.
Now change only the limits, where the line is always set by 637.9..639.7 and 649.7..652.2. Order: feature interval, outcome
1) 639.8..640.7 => 0.04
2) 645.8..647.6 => 0.04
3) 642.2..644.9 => 0.02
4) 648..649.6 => 0.03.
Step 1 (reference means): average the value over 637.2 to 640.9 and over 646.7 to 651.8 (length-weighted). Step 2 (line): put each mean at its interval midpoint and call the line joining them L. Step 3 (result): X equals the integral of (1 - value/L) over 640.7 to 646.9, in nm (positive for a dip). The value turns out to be 0.03 nm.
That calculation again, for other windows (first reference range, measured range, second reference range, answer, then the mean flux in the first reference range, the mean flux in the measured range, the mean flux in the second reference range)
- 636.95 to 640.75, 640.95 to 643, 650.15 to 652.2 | 0.013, 25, 24.7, 24.7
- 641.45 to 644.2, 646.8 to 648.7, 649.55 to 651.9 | -0.008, 24.5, 24.5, 24.3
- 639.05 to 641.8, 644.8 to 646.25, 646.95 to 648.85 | 0.007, 24.5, 24.4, 24.5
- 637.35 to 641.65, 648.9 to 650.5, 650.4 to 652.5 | 0.094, 24.9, 23.4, 24.8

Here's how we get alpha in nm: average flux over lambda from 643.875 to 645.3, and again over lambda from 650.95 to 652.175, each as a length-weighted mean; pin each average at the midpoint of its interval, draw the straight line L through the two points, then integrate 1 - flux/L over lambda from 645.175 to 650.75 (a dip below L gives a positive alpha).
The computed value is 0.10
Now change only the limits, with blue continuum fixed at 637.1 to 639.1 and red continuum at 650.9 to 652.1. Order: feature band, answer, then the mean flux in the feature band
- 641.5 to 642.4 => 0.04 nm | 24.2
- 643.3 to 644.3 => 0.03 nm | 24.5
